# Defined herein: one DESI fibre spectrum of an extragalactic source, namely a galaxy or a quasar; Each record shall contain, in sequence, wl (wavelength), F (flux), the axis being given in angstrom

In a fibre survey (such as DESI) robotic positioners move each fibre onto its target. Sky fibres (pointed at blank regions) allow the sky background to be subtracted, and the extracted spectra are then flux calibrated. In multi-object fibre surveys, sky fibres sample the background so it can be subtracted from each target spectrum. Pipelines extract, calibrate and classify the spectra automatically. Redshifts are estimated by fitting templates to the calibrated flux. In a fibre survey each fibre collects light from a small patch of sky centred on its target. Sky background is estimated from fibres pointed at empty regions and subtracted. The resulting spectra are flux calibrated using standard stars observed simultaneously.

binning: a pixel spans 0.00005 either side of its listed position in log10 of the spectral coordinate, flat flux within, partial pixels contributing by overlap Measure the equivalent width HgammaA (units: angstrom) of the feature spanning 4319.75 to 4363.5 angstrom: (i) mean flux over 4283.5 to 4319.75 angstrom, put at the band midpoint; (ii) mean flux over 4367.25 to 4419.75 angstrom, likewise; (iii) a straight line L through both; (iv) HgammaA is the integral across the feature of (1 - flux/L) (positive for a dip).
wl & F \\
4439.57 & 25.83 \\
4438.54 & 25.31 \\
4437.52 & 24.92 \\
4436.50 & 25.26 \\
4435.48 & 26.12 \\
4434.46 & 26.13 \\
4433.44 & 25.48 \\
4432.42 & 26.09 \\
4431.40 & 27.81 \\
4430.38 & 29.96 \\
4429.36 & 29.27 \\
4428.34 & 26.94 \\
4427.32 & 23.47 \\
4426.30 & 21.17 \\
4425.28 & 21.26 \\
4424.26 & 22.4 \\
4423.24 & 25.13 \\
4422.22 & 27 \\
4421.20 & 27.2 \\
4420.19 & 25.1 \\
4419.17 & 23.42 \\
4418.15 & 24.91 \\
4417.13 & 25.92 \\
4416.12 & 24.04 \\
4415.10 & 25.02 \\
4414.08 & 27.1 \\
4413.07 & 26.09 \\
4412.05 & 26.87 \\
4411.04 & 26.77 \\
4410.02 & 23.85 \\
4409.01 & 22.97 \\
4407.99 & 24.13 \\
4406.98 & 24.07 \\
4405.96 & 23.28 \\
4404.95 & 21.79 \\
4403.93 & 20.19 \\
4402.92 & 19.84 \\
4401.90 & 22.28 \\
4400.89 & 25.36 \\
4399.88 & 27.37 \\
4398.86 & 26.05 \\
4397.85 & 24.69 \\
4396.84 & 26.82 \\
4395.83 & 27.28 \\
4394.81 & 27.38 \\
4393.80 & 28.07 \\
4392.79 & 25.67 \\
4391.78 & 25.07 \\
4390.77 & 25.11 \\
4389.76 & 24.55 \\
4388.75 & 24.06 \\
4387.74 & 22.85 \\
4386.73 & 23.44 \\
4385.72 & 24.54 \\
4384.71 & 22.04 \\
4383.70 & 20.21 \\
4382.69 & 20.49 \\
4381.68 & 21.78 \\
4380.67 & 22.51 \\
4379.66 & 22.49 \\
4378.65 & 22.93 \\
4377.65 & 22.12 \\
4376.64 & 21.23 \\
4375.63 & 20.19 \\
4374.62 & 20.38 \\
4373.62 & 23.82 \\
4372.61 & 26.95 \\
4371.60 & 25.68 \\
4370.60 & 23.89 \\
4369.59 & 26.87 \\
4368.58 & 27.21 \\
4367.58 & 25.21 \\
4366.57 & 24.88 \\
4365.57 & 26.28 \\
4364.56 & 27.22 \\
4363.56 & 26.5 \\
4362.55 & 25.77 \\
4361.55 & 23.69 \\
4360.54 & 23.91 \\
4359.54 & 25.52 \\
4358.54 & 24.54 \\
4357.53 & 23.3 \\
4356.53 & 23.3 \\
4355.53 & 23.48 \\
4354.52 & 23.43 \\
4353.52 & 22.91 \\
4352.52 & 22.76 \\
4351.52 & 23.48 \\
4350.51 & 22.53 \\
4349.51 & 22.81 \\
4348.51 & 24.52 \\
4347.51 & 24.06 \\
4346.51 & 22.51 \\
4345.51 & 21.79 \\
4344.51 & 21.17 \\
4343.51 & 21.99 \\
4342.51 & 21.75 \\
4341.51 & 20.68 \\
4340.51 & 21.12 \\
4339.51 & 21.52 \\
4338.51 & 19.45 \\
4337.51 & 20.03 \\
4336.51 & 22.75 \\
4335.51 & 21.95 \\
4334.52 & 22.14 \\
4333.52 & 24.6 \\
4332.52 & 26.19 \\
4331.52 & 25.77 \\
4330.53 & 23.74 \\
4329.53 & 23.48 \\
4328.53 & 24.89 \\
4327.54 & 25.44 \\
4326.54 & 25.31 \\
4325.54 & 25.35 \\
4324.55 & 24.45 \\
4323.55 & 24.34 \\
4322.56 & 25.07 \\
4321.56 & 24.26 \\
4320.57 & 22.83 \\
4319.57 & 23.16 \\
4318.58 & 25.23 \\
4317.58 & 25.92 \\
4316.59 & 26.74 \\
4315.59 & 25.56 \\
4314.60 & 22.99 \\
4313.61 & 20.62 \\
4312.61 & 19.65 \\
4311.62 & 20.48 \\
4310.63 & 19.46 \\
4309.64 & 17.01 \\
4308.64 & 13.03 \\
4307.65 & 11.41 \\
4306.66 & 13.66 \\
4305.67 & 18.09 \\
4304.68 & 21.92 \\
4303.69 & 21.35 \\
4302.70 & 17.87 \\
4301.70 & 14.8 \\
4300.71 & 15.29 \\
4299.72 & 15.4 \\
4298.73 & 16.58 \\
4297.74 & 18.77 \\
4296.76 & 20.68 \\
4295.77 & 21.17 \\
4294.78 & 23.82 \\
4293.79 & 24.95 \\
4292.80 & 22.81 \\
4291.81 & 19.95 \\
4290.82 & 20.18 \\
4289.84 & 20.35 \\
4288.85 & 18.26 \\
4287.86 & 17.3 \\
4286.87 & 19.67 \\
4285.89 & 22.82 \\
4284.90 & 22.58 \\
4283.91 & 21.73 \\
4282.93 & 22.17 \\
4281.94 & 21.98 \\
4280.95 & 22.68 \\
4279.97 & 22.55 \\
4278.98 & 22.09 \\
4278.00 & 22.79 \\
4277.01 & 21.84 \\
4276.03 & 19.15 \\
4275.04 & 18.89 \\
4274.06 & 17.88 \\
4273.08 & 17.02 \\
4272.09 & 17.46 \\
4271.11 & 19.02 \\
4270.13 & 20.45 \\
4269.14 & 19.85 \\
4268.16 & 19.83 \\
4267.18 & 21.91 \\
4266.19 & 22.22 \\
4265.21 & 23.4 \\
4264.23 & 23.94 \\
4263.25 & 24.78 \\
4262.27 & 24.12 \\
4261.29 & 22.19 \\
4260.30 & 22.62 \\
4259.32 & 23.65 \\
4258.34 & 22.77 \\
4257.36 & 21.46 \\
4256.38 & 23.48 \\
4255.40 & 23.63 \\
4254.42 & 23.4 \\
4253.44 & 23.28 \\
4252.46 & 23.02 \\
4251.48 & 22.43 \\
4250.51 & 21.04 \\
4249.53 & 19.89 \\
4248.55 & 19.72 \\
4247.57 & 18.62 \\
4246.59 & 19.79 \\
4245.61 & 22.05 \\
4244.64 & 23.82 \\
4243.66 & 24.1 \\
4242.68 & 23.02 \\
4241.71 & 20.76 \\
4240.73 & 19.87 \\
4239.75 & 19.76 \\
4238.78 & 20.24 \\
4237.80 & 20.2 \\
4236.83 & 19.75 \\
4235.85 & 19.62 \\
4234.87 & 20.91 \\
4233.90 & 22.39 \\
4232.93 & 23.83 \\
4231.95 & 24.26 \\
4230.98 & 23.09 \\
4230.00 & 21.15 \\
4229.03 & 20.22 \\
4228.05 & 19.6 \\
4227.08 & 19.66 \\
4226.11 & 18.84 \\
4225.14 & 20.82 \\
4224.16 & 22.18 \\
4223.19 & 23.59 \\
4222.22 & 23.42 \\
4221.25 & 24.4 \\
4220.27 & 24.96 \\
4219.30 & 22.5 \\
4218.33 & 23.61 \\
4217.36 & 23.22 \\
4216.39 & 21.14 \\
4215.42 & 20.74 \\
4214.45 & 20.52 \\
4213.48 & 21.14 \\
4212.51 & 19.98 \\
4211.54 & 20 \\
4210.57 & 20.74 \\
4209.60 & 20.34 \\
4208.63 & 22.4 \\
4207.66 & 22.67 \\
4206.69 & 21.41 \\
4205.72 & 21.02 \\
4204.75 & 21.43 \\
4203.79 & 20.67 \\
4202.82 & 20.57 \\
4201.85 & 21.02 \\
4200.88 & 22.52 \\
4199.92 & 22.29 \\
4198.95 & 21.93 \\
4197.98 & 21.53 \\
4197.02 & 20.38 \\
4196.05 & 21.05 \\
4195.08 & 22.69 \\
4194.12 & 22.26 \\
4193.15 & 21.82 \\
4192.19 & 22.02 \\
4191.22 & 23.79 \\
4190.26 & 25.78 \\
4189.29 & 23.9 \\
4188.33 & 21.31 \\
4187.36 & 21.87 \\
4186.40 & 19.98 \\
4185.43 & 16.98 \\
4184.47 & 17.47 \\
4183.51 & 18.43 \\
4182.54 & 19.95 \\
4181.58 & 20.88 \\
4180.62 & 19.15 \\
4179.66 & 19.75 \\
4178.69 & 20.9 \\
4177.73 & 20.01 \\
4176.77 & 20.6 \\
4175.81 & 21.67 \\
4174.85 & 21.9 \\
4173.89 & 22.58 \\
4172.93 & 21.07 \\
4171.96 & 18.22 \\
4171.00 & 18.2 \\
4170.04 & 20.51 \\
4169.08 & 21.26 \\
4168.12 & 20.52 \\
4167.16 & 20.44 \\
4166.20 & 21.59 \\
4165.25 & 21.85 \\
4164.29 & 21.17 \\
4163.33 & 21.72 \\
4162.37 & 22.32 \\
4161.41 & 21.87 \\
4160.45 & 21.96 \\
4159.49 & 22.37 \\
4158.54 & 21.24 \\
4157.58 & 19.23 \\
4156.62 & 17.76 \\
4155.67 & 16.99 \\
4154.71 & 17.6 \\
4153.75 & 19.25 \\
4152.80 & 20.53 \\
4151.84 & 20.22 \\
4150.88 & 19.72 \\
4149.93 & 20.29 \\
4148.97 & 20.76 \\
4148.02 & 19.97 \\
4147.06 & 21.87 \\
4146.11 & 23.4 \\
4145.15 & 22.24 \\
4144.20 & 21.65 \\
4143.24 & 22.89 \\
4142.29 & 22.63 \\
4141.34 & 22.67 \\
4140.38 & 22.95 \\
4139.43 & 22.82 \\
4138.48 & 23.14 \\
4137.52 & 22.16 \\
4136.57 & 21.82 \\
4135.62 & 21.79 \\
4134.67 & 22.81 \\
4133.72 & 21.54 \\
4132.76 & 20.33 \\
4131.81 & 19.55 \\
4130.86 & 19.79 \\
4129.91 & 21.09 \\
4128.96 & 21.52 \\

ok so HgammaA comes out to -3.2 angstrom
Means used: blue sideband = 20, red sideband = 24.2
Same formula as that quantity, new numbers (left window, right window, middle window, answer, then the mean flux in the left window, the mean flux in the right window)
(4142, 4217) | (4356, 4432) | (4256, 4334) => 5.10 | 21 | 24.5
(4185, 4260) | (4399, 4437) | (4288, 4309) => 3.97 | 21.7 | 24.9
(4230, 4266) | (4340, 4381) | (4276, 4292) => 1.01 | 22.1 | 23.6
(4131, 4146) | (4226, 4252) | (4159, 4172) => 0.42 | 22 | 21.1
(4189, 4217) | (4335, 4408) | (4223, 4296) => 2.87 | 21.6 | 23.6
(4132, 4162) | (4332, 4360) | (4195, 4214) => 0.31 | 21.2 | 22.7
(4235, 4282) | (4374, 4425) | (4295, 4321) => 3.16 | 21.4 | 24.1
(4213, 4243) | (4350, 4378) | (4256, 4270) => -0.17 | 21.6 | 24.2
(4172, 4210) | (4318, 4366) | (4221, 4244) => 0.44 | 21.2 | 23.6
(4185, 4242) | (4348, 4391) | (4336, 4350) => 0.90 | 21.5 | 23.7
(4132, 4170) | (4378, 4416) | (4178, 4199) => 0.58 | 21.2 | 24.2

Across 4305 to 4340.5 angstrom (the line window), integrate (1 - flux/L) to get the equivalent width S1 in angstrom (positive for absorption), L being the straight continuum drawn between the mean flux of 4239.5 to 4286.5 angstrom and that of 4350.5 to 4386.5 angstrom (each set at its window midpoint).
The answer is 1.0 angstrom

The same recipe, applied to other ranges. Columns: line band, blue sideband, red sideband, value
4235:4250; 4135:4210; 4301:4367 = 0.7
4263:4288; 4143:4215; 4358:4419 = 1.7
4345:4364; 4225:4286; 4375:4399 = -0.4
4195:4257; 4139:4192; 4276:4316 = -3.6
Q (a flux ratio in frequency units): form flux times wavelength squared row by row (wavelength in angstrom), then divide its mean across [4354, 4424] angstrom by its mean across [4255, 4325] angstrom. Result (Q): 1.22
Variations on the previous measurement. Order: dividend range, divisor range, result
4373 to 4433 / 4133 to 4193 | 1.29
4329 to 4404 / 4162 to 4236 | 1.20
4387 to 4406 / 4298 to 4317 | 1.39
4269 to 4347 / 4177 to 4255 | 1.03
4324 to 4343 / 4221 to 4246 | 1.13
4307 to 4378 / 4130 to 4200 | 1.20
